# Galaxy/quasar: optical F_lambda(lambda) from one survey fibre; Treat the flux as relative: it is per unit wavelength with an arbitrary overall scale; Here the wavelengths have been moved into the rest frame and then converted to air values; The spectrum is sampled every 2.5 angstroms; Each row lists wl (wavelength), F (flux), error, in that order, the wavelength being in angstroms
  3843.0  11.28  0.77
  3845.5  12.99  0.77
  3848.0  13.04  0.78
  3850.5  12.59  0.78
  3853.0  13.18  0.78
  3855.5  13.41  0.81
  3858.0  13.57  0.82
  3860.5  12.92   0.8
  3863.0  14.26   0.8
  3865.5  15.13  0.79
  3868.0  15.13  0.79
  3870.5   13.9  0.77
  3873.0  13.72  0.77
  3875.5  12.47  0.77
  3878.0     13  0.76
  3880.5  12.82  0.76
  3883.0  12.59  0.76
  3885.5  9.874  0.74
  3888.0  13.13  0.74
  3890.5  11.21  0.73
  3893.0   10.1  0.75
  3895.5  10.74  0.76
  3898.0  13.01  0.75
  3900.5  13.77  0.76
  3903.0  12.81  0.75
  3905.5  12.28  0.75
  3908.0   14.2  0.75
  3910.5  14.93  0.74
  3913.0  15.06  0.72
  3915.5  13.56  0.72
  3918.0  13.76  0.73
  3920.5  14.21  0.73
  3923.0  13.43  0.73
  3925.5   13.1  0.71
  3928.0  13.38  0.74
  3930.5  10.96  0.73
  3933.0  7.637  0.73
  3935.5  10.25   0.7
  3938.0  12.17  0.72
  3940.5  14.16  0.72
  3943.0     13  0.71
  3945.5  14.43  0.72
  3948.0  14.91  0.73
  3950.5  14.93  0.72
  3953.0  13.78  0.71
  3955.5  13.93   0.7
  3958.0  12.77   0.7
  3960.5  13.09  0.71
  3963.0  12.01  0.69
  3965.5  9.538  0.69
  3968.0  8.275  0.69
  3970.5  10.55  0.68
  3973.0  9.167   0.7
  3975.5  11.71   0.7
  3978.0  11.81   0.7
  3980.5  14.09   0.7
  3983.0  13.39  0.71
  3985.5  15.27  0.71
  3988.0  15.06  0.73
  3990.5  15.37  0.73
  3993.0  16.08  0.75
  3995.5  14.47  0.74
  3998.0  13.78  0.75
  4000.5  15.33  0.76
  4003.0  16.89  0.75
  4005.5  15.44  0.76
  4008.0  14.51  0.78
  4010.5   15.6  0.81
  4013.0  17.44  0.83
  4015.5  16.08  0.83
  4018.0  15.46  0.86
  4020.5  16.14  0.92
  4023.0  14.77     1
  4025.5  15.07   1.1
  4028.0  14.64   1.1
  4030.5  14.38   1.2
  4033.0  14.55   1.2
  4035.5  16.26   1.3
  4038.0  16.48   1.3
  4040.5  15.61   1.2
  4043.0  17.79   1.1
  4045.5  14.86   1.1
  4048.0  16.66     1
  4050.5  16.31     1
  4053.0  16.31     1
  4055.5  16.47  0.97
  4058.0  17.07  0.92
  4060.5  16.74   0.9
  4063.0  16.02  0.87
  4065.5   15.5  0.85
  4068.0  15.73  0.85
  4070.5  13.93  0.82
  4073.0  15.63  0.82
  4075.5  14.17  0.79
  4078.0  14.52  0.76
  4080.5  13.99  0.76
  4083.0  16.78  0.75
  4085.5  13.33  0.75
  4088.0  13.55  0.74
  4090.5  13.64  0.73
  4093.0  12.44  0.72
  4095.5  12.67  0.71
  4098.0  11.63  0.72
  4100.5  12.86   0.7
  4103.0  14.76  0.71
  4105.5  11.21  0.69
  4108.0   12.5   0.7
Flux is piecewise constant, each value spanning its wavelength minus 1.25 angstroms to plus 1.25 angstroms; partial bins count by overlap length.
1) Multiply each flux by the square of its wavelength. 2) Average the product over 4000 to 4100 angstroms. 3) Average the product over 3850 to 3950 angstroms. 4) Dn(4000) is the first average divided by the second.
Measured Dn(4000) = 1.3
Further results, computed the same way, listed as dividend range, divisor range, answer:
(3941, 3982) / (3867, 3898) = 1.04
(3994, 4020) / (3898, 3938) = 1.26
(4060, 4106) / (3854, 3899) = 1.22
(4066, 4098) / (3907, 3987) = 1.19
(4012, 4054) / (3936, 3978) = 1.33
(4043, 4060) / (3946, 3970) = 1.37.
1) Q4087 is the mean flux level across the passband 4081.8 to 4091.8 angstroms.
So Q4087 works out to 14.3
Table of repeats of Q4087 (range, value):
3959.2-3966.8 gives 11.5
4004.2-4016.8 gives 15.8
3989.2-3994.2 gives 15.7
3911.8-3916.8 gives 14.3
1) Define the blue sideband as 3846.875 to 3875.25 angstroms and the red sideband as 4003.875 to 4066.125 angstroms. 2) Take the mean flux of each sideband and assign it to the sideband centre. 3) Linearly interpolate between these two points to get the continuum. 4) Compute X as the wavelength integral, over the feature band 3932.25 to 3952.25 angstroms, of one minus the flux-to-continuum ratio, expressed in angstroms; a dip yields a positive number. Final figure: 2.5 angstroms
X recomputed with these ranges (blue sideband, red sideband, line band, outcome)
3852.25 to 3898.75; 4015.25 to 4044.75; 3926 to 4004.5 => 8.0 angstroms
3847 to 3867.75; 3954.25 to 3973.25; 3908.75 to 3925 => -2.4 angstroms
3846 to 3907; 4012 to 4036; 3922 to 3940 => 2.8 angstroms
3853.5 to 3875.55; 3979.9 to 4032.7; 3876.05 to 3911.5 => 4.3 angstroms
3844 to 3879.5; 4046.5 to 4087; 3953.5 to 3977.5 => 5.3 angstroms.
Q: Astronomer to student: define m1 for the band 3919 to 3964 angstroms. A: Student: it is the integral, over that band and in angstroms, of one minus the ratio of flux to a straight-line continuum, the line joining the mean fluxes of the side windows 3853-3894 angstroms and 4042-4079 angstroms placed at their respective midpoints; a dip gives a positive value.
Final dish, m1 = 3.58 angstroms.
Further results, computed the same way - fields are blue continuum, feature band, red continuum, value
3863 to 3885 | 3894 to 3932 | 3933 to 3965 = 0.02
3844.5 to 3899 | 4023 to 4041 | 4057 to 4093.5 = -0.95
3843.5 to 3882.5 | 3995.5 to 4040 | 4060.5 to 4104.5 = -4.57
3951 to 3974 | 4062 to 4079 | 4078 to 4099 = -2.26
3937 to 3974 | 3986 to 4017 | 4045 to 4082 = -3.78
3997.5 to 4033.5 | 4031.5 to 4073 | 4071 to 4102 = -4.12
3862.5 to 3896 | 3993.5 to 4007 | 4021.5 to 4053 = -0.23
